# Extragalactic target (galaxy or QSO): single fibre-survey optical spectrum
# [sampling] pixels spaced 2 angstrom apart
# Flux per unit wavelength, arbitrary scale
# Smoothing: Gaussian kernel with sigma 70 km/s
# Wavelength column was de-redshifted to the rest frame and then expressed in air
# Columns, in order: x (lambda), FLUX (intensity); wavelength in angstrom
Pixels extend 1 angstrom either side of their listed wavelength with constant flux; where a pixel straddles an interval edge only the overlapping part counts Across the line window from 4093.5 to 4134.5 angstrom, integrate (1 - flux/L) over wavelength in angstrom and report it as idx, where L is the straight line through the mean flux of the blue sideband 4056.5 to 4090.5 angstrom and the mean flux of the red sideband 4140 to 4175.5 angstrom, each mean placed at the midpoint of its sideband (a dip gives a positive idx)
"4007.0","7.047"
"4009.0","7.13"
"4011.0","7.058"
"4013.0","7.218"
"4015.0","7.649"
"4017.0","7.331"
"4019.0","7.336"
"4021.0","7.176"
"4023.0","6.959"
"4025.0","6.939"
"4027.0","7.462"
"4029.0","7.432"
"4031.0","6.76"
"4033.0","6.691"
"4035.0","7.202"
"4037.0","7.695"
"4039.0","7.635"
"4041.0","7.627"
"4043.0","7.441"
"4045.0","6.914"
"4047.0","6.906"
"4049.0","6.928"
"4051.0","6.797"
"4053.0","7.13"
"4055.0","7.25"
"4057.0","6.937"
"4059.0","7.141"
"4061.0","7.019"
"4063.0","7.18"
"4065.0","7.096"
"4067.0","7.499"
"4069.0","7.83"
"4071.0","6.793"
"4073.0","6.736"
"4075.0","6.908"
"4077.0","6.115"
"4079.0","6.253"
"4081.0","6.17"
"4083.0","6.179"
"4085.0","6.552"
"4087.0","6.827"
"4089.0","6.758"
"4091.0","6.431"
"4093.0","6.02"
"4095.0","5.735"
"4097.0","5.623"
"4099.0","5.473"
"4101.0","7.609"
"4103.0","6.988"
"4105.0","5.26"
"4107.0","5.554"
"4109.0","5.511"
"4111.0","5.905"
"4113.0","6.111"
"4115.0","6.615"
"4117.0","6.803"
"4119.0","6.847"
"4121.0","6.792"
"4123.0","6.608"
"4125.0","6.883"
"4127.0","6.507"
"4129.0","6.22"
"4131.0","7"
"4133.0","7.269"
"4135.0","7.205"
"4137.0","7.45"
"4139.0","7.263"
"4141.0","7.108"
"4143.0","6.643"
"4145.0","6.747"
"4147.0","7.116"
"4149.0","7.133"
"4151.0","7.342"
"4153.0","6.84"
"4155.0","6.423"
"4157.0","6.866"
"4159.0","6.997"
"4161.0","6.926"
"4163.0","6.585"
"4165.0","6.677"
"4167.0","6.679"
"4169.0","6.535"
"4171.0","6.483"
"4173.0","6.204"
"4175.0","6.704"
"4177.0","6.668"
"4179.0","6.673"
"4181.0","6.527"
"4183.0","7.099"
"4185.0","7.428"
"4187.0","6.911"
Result 2.6 angstrom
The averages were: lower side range 6.82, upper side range 6.78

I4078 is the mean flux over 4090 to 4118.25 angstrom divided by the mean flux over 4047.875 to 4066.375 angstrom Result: 0.87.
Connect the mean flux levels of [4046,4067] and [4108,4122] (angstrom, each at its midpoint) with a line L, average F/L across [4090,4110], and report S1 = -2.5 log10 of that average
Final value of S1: 0.09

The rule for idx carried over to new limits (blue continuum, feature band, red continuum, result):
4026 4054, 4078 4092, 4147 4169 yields 1.2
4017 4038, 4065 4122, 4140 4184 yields 4.4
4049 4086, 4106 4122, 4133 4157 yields 1.6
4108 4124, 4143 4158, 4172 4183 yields -0.9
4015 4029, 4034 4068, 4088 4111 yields -1.9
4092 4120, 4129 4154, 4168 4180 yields -2.8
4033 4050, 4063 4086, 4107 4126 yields 0.4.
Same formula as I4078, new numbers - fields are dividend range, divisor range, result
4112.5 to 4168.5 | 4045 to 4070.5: 0.96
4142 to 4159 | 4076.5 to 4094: 1.08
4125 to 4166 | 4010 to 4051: 0.96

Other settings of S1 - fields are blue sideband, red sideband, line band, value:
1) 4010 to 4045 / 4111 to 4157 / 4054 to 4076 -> 0.00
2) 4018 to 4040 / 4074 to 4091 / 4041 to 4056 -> -0.02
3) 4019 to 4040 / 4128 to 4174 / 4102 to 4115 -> 0.17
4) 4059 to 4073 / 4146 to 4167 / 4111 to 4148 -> 0.02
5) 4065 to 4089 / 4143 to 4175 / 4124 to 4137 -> -0.02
